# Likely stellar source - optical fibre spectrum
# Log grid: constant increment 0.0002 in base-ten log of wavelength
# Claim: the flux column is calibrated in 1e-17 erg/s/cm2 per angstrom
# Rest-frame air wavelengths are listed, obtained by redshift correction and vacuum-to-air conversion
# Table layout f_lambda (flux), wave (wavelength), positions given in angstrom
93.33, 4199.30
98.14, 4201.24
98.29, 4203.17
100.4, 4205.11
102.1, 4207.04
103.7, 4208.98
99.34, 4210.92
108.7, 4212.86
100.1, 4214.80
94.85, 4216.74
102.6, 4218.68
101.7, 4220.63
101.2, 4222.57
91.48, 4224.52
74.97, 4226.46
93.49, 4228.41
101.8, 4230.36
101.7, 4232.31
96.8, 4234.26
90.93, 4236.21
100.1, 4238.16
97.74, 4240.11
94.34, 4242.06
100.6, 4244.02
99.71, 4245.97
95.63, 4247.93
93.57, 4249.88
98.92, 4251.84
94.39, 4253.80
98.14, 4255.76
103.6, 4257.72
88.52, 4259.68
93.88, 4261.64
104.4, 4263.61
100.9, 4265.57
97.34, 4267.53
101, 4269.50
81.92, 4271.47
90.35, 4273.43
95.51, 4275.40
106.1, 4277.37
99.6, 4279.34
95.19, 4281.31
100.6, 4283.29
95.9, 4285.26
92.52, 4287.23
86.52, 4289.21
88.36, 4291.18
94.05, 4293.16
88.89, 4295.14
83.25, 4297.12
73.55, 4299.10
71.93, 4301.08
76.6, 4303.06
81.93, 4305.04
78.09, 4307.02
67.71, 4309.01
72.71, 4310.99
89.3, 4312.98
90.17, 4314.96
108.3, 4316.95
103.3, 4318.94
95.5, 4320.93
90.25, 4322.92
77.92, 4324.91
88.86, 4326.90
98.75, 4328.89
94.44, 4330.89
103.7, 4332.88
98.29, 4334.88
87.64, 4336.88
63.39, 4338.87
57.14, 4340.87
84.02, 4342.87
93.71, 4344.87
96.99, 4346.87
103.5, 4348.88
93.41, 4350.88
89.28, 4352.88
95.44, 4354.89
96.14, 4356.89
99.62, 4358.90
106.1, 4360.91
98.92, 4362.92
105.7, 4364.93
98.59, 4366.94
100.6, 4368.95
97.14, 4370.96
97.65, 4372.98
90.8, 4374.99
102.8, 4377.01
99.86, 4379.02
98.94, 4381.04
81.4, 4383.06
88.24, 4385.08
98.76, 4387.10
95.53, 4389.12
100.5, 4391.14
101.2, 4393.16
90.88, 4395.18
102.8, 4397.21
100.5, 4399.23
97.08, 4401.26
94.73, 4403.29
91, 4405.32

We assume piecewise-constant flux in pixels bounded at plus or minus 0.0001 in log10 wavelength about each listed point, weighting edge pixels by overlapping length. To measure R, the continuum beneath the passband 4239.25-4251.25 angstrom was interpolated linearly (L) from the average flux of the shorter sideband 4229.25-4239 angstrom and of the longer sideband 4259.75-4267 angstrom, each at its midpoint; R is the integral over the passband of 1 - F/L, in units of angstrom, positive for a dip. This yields 0.1 angstrom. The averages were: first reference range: 98.1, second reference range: 98.2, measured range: 97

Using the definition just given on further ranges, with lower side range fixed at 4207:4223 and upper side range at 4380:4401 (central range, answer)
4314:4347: 2.67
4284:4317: 4.90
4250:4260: 0.33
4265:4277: 0.59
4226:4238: 0.77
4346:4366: -0.31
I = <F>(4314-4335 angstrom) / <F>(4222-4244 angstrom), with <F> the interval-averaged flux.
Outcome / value 1.00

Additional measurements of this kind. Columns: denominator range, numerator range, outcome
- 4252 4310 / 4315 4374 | 1.03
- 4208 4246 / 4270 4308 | 0.91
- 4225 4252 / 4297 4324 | 0.88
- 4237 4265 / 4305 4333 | 0.92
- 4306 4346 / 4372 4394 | 1.10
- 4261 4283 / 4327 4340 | 0.93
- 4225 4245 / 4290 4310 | 0.85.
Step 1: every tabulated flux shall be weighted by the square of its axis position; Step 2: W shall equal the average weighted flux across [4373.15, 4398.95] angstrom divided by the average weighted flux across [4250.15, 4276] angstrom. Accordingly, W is 1.06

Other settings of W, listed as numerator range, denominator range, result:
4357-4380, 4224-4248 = 1.11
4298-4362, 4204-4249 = 0.95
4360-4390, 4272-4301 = 1.11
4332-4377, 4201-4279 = 1.01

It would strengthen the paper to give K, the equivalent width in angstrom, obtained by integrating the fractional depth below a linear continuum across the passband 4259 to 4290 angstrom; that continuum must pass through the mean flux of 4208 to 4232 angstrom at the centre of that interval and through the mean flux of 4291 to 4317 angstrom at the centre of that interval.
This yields -2.9 angstrom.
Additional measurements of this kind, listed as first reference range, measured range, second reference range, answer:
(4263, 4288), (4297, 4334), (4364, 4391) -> 3.85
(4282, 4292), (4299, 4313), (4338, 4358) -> 2.37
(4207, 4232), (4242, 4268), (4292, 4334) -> -1.00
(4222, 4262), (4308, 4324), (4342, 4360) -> 0.93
